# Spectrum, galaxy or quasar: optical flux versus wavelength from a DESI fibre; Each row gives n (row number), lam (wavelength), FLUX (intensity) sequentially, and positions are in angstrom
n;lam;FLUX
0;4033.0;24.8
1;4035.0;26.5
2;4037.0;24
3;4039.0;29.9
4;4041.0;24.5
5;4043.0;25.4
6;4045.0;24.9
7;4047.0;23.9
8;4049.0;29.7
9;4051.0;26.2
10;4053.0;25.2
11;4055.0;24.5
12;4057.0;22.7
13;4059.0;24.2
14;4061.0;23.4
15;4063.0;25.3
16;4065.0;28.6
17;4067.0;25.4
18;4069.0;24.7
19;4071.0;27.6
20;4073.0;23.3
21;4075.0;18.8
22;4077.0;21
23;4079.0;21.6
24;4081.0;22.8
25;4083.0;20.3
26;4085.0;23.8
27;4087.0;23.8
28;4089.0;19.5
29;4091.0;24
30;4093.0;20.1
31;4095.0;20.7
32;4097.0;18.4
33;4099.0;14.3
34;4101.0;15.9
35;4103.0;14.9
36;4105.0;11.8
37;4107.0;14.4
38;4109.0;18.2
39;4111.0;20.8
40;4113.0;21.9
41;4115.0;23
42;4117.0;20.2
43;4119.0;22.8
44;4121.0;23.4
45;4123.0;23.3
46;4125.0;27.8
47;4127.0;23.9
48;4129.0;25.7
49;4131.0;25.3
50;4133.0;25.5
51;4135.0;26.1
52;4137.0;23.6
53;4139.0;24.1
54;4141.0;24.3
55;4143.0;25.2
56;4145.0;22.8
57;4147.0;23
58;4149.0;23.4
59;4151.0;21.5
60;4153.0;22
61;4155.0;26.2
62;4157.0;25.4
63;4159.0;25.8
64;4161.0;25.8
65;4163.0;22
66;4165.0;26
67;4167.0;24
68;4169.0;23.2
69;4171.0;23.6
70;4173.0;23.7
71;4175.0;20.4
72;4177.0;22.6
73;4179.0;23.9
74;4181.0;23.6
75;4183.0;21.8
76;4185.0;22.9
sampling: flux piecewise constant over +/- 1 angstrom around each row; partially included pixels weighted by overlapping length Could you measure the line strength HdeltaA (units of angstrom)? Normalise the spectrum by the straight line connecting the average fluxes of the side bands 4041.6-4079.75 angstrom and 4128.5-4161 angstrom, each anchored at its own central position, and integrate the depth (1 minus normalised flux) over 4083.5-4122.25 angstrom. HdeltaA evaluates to 7.7 angstrom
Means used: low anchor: 24.6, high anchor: 24.4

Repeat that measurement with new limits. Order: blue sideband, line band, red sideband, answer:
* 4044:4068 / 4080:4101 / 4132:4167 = 3.7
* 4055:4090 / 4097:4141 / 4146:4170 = 4.6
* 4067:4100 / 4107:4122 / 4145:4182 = 1.0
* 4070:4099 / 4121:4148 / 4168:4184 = -2.8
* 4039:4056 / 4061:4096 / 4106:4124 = 0.8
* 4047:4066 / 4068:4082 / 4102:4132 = 0.8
